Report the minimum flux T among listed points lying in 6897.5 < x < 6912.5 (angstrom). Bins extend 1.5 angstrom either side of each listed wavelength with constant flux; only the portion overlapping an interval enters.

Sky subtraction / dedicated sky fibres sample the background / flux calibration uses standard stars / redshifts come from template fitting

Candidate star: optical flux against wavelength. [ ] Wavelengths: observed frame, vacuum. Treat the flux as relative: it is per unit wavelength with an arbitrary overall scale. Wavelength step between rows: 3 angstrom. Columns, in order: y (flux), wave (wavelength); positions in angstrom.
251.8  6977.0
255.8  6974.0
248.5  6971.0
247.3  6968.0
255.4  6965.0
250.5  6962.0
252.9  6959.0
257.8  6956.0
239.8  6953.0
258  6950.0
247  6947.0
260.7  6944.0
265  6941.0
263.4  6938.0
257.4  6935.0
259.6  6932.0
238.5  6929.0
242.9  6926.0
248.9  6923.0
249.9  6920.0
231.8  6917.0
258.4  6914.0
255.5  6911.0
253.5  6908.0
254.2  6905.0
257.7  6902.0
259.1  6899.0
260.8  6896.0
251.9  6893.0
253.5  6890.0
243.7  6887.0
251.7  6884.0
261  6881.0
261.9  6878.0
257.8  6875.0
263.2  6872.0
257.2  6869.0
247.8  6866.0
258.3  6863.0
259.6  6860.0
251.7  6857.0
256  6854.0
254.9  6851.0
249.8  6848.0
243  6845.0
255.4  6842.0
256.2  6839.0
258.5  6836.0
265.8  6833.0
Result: 253.5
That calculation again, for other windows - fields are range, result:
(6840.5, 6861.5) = 243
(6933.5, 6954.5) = 239.8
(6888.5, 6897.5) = 251.9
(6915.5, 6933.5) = 231.8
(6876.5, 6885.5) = 251.7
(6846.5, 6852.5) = 249.8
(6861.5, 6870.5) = 247.8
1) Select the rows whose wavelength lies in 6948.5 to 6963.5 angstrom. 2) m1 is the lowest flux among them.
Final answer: 239.8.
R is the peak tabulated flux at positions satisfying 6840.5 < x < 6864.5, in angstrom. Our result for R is 259.6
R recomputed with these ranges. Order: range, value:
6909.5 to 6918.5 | 258.4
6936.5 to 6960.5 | 265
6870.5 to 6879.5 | 263.2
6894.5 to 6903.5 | 260.8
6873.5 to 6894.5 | 261.9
